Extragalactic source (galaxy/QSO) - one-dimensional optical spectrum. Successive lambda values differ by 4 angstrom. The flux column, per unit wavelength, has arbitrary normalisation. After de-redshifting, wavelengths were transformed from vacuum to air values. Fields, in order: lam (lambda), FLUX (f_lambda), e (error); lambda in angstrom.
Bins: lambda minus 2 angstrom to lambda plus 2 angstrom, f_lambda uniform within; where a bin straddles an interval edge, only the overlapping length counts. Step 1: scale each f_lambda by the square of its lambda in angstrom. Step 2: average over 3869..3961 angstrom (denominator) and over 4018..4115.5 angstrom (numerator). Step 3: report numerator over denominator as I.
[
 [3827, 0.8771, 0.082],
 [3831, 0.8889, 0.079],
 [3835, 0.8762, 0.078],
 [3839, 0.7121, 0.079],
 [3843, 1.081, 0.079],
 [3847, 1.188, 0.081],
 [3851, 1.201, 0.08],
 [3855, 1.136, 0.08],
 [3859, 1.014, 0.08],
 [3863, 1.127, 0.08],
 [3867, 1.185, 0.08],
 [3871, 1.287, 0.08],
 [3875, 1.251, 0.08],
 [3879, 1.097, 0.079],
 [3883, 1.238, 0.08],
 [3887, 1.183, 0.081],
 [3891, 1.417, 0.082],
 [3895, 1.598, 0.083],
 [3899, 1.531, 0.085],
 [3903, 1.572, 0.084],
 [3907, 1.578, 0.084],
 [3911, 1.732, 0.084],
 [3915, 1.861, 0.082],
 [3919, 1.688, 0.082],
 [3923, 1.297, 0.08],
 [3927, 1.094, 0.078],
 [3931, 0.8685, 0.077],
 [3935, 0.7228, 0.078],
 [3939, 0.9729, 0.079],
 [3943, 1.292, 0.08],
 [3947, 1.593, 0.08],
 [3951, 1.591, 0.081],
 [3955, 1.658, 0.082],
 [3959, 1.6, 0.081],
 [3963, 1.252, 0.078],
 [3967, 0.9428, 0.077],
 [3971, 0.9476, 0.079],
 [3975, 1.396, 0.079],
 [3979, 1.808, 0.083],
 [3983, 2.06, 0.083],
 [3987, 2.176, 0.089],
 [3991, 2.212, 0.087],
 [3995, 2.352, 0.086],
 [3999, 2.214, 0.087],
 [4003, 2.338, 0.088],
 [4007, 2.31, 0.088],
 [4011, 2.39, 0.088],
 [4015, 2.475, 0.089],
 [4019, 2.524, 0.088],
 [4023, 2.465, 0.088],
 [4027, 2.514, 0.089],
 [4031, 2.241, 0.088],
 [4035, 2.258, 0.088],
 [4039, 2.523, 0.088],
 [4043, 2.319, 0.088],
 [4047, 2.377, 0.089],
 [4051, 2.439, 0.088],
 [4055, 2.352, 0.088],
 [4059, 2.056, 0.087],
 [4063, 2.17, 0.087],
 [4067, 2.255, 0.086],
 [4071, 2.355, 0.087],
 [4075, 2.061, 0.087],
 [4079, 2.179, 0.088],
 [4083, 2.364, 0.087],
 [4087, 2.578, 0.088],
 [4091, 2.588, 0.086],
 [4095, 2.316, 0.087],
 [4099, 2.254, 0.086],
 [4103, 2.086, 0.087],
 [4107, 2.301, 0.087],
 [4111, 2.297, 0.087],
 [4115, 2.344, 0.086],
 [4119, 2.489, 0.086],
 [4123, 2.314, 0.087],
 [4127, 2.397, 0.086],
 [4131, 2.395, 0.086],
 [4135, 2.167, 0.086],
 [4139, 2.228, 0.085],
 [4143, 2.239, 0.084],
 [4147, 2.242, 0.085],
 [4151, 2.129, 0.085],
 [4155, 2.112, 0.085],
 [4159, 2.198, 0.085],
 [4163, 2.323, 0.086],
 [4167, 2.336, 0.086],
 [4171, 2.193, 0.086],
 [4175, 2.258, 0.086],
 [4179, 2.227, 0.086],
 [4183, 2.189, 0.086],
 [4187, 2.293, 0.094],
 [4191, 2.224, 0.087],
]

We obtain 1.8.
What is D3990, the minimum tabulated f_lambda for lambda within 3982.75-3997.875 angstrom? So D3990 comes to 2.06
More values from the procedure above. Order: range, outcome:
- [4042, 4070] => 2.056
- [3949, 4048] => 0.9428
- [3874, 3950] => 0.7228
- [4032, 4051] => 2.258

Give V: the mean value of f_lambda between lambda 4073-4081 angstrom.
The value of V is 2.12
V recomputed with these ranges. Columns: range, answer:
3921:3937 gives 0.996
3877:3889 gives 1.17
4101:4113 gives 2.23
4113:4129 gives 2.39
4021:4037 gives 2.37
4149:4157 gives 2.12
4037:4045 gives 2.42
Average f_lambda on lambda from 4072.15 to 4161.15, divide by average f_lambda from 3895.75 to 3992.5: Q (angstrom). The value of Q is 1.55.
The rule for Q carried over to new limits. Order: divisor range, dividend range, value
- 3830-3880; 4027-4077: 2.12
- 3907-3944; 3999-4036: 1.84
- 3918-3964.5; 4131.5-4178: 1.72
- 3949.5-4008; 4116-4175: 1.27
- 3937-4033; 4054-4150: 1.21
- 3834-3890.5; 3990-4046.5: 2.11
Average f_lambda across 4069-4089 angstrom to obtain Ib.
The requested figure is 2.31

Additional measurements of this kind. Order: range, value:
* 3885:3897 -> 1.4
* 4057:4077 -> 2.18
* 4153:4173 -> 2.23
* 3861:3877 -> 1.21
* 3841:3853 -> 1.16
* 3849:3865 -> 1.12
